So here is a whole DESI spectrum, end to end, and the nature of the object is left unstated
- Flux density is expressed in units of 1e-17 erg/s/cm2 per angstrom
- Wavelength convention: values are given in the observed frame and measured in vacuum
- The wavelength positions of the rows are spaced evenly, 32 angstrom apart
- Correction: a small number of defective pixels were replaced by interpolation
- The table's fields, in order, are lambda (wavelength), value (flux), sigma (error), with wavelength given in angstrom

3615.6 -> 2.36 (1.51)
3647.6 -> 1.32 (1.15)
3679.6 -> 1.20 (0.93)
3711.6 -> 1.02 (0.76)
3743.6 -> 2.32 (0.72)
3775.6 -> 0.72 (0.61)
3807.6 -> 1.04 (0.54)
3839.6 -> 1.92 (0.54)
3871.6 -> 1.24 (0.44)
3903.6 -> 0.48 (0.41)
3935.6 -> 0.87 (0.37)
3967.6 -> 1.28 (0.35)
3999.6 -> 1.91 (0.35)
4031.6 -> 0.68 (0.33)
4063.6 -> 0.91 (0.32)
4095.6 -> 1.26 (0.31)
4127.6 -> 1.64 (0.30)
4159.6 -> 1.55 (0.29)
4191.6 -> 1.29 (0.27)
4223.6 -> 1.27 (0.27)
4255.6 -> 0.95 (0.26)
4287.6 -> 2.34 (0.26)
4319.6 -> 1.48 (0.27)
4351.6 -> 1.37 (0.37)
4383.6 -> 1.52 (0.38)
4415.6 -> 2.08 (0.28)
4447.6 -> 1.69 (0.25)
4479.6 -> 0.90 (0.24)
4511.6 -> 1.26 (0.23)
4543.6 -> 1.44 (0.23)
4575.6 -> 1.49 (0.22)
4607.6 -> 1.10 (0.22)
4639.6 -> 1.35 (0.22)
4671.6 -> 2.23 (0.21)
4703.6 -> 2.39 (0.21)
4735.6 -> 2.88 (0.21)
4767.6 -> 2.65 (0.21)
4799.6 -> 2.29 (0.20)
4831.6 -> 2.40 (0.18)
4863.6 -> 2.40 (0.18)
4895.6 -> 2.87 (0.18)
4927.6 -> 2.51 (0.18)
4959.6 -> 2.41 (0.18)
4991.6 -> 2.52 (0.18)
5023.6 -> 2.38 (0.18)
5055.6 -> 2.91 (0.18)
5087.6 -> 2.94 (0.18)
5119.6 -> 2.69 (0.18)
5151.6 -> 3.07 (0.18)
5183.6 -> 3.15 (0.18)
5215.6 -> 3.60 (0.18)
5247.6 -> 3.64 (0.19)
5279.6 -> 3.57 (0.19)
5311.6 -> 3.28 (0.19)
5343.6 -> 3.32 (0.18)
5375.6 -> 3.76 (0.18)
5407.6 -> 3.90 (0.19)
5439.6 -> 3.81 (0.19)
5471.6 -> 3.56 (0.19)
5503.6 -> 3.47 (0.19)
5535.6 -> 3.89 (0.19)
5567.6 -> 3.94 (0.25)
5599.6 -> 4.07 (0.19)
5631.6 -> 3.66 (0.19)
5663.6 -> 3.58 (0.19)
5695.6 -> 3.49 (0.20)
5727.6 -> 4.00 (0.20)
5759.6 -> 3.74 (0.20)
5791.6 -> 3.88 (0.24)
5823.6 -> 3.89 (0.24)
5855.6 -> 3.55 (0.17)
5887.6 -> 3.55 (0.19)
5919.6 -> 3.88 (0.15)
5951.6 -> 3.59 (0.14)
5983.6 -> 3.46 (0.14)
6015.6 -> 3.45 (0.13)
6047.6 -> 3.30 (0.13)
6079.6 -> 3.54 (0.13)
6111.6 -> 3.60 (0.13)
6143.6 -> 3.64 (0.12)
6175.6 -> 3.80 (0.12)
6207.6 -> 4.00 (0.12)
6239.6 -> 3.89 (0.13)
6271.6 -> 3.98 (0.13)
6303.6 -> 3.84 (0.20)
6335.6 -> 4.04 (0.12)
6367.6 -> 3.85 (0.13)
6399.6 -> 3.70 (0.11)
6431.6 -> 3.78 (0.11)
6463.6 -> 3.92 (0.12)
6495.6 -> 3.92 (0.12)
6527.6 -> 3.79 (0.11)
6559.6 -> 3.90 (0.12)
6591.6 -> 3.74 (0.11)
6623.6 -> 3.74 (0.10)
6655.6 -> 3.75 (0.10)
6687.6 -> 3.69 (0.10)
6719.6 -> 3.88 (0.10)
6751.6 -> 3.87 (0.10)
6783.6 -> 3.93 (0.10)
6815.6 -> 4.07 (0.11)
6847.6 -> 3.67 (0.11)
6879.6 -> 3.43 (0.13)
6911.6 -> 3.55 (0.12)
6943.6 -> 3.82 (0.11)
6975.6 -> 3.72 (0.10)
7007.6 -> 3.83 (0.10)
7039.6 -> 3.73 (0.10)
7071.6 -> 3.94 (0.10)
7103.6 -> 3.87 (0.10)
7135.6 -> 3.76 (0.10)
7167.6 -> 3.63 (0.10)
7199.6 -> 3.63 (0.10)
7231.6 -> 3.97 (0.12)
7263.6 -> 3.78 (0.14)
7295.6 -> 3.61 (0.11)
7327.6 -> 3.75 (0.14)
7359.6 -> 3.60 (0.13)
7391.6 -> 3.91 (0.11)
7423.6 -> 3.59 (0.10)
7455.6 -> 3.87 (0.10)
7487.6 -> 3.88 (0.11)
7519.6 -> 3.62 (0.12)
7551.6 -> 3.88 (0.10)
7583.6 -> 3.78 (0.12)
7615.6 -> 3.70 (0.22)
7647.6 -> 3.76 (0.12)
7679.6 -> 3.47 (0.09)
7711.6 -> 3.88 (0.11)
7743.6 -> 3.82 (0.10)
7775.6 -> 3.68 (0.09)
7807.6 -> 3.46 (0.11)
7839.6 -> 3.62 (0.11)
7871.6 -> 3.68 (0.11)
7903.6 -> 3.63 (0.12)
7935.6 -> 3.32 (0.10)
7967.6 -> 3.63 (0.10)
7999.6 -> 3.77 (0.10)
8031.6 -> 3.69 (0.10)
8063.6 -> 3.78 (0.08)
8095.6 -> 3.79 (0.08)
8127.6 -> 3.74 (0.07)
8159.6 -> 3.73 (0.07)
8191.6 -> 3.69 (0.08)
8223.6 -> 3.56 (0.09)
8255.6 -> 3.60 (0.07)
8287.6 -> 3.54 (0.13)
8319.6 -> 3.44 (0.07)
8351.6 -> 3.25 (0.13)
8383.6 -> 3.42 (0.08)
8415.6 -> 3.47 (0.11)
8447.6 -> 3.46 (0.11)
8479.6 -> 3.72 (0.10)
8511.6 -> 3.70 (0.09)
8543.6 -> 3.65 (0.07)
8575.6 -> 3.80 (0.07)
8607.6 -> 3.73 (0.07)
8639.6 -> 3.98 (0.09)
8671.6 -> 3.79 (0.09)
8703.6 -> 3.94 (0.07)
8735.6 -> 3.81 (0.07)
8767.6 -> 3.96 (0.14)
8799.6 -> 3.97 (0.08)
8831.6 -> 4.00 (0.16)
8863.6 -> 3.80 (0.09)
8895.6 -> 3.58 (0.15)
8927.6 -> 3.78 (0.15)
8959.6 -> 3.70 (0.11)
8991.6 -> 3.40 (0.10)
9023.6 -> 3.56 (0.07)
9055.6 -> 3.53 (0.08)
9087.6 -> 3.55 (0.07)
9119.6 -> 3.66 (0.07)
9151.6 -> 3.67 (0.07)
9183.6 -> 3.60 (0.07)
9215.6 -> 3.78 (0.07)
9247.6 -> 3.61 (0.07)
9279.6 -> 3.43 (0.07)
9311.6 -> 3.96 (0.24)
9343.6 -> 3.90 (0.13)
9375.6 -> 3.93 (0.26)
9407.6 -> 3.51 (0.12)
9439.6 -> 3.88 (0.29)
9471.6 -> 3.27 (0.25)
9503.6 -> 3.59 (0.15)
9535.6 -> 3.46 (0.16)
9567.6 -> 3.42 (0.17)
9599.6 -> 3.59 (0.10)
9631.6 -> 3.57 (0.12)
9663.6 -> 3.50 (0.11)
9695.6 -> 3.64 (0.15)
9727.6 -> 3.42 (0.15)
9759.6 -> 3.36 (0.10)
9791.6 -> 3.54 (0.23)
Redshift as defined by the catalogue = 0.17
